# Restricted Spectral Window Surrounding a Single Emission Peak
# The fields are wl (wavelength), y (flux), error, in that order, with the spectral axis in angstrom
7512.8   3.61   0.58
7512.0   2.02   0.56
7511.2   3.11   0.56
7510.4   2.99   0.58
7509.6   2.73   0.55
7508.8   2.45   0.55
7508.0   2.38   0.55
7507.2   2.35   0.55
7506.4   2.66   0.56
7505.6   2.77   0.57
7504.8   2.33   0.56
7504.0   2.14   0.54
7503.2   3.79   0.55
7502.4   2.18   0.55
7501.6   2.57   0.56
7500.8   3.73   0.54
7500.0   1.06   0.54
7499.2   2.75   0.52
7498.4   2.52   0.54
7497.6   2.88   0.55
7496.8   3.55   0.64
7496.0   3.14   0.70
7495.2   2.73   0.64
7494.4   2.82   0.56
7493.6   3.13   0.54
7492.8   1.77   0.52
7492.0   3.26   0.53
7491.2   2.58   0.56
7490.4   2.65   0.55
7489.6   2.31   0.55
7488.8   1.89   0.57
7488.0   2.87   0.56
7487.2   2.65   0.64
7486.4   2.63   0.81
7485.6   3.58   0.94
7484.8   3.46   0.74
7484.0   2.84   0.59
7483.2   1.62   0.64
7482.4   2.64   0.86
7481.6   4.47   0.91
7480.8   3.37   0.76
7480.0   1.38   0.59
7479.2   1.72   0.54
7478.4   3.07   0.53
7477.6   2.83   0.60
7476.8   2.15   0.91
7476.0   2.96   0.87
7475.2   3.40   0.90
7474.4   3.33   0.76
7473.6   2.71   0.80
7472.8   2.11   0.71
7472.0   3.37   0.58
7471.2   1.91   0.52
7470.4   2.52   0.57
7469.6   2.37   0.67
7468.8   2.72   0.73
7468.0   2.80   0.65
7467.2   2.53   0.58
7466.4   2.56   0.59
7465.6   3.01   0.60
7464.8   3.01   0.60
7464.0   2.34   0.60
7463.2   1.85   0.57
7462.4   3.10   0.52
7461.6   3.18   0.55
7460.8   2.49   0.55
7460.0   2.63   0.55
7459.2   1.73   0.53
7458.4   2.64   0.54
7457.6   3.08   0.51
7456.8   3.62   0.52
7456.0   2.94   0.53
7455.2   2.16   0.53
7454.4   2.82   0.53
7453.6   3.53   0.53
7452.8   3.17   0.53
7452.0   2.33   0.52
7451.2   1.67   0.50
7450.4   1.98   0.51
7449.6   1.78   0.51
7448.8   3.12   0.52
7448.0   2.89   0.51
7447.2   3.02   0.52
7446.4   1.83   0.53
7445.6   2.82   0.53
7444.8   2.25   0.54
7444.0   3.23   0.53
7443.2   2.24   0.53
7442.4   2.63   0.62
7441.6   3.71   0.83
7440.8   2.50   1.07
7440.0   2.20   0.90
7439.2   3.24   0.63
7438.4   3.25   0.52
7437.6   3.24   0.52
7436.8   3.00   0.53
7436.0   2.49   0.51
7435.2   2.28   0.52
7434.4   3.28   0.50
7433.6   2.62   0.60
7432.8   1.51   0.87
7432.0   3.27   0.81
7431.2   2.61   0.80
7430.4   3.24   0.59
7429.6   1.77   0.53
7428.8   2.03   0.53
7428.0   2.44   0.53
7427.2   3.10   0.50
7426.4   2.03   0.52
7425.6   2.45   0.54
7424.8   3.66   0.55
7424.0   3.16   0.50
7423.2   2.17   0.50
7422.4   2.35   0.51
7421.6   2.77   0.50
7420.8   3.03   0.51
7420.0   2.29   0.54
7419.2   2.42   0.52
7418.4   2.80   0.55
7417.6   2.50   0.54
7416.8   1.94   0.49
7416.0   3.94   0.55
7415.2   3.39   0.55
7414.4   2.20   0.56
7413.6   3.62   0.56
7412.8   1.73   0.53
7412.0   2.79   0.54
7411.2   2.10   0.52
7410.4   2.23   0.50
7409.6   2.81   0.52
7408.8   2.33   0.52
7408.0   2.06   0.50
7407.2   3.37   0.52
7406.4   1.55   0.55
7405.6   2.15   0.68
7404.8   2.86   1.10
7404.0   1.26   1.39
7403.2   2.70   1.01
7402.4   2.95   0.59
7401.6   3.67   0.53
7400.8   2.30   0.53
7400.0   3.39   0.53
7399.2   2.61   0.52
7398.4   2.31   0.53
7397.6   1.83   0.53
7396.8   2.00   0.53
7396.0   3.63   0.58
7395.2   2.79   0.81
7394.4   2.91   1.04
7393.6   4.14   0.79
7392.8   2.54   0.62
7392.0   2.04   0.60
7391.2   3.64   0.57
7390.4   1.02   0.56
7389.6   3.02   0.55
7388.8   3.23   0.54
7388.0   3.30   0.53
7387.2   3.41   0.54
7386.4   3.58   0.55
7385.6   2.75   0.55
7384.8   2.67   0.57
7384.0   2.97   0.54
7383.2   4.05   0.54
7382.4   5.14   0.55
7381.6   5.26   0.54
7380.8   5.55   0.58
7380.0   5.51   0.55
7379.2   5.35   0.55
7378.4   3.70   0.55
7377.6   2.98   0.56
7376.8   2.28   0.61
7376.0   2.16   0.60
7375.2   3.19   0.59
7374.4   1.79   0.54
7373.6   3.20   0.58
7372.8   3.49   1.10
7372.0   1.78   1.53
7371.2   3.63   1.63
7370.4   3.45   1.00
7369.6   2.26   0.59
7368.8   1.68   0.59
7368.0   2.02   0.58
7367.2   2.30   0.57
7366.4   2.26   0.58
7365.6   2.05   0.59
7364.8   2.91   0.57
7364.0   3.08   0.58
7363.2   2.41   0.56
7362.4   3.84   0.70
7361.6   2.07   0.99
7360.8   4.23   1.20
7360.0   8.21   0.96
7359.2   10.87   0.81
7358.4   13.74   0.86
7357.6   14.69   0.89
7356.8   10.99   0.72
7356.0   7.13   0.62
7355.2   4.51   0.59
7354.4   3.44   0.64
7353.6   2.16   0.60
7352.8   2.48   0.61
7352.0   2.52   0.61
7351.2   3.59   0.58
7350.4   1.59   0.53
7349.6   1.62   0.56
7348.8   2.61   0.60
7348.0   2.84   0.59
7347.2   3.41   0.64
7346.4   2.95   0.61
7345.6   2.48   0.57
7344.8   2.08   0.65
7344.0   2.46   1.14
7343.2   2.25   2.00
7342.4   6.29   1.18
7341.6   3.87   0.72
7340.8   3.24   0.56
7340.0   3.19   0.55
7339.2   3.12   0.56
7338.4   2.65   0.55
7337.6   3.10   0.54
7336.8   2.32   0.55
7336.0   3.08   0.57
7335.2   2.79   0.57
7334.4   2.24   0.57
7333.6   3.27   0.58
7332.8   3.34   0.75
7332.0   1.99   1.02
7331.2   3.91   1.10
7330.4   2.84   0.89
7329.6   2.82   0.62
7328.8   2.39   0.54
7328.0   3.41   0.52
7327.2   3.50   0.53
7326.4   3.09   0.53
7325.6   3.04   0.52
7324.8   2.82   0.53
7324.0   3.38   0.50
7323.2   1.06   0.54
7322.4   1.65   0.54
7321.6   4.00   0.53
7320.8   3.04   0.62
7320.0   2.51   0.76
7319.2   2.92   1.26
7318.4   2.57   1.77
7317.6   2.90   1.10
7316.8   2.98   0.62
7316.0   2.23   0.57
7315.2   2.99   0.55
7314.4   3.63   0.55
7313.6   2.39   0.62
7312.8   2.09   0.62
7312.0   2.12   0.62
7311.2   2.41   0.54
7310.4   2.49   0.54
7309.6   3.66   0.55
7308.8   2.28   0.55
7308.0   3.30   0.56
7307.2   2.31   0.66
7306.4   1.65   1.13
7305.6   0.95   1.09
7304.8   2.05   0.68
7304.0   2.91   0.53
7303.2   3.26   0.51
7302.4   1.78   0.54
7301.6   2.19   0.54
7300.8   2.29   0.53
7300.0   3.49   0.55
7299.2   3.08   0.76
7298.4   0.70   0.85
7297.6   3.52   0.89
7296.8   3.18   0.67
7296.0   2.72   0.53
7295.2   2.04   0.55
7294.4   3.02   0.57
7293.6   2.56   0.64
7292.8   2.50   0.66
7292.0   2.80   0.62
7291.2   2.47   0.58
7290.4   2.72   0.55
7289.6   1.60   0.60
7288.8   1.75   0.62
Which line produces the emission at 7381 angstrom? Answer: [N II] 6583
